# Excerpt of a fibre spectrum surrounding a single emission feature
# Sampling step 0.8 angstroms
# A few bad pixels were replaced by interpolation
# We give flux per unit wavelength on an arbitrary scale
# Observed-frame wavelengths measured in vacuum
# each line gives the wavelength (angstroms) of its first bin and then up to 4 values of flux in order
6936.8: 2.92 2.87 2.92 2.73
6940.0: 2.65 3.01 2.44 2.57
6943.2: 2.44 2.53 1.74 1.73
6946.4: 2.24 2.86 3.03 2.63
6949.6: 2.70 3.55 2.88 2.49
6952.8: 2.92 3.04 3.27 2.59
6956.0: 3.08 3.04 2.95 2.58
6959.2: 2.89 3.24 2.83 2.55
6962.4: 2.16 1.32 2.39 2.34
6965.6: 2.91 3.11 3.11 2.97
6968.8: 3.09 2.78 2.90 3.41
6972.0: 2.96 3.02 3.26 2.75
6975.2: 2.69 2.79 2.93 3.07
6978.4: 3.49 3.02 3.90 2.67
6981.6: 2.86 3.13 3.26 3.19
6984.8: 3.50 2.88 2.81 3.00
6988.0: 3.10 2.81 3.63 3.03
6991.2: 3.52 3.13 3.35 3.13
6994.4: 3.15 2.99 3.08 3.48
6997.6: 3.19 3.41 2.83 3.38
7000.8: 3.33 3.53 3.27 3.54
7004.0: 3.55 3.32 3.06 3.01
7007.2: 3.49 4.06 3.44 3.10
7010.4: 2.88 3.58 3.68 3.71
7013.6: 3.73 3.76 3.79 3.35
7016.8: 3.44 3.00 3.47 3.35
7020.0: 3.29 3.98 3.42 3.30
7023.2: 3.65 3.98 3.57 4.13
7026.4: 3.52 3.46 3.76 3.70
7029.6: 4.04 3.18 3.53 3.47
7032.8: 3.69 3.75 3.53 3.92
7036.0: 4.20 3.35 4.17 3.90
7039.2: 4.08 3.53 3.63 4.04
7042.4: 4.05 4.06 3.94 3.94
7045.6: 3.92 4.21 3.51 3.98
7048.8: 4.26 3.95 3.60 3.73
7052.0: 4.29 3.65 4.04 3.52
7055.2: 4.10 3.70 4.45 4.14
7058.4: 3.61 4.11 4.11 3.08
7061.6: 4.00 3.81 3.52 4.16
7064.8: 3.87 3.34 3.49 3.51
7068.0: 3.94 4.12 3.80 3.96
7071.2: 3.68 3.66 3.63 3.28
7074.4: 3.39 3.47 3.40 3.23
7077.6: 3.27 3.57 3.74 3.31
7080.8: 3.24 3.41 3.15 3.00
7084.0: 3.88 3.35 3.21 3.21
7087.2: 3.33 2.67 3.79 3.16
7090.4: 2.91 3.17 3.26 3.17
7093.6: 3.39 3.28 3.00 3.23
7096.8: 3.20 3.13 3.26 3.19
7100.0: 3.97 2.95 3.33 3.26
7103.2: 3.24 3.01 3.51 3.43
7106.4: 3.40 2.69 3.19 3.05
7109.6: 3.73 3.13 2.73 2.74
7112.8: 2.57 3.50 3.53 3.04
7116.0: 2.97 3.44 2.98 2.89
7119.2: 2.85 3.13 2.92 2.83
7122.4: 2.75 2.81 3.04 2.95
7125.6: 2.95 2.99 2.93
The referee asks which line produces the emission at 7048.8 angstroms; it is Mg II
